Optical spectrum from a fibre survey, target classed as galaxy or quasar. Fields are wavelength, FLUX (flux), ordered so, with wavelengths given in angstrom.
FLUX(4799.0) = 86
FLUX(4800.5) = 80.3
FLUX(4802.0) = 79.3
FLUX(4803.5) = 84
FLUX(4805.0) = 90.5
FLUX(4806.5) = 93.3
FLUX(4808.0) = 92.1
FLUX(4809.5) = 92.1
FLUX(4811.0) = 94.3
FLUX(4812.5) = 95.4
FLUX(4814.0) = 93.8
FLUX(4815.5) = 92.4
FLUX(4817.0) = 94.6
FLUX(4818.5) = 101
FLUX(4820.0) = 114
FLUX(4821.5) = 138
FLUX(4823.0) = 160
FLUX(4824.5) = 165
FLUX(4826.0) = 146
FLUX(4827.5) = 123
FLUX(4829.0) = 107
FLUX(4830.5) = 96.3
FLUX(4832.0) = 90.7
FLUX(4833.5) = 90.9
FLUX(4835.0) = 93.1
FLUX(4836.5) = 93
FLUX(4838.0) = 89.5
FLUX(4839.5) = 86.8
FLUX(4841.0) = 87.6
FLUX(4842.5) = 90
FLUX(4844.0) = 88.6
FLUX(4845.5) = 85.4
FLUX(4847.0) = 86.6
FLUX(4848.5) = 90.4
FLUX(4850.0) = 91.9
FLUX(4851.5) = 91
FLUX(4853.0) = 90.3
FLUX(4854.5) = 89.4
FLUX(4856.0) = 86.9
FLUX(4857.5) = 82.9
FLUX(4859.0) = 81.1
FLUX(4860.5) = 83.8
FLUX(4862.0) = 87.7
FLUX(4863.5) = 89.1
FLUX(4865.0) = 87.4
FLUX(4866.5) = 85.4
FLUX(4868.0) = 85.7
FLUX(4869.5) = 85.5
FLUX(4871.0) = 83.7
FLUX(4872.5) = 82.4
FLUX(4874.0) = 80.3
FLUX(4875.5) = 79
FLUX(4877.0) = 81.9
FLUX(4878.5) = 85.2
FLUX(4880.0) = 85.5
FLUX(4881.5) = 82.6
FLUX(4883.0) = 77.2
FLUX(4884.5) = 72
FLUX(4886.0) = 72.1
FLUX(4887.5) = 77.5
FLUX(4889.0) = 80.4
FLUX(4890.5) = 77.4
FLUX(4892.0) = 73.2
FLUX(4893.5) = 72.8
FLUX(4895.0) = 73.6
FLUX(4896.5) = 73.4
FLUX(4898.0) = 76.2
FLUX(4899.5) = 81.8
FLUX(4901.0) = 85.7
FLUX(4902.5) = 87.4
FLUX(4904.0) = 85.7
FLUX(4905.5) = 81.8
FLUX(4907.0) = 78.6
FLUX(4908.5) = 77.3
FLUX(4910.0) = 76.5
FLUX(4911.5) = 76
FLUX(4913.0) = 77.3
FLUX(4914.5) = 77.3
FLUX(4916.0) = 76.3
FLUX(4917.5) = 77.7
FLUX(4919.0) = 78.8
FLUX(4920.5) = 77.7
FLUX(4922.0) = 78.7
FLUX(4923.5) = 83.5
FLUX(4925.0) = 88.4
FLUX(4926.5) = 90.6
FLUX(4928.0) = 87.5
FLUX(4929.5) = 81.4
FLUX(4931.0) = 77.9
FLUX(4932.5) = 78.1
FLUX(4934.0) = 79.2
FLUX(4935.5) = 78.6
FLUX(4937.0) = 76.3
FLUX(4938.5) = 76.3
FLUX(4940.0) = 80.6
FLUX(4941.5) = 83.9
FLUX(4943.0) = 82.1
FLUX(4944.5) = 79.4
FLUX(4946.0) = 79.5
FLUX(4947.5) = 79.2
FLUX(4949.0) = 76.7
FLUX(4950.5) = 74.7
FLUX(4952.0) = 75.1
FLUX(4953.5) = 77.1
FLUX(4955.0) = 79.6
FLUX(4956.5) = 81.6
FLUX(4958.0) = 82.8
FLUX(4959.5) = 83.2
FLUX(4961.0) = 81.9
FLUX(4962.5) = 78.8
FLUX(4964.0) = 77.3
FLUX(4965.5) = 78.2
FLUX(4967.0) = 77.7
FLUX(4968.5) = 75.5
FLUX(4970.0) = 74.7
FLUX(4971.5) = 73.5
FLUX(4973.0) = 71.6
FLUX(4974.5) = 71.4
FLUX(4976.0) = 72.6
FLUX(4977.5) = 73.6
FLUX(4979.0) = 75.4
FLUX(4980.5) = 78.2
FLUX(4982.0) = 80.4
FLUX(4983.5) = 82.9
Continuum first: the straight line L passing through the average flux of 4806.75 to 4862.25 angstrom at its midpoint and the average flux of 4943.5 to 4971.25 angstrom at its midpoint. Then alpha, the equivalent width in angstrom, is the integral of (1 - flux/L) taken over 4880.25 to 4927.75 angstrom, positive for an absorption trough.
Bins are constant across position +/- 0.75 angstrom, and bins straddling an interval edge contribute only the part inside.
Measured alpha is 4.5 angstrom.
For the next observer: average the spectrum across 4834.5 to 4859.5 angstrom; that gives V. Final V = 88.5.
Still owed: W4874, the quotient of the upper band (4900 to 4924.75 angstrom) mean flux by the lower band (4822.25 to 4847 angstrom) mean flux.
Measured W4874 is 0.76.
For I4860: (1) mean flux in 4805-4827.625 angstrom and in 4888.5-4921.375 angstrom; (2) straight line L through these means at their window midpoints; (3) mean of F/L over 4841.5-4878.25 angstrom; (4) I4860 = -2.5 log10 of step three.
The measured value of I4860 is 0.11 mag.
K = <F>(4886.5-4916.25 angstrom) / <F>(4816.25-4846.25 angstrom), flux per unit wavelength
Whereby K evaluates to 0.73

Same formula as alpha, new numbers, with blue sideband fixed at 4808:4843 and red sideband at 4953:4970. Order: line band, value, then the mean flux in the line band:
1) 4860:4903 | 6.3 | 80.8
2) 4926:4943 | 0.7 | 80.9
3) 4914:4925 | 1.0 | 79.3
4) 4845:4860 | 1.9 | 87.6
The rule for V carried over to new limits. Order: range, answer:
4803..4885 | 94.2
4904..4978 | 78.7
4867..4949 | 79.9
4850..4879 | 85.4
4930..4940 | 78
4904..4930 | 80.5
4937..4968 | 79.2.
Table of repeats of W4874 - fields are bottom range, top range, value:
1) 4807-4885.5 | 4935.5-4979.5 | 0.82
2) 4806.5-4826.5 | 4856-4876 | 0.75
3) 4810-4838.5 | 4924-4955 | 0.73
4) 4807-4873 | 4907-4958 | 0.82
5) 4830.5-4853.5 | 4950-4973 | 0.87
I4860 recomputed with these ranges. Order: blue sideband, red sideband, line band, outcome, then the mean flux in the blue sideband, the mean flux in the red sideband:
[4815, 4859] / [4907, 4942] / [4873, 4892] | 0.14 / 101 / 79.8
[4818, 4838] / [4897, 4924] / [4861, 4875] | 0.16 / 116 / 79.6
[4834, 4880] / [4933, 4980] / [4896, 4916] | 0.04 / 86.7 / 77.7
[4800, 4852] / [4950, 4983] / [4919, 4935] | 0.02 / 99.8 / 77.1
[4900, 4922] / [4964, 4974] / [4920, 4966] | -0.04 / 79.6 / 75.3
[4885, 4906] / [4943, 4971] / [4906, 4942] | -0.02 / 78.4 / 78.6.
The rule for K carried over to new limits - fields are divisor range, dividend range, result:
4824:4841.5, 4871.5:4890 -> 0.76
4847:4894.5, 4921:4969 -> 0.96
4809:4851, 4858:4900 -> 0.78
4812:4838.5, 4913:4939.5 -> 0.73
